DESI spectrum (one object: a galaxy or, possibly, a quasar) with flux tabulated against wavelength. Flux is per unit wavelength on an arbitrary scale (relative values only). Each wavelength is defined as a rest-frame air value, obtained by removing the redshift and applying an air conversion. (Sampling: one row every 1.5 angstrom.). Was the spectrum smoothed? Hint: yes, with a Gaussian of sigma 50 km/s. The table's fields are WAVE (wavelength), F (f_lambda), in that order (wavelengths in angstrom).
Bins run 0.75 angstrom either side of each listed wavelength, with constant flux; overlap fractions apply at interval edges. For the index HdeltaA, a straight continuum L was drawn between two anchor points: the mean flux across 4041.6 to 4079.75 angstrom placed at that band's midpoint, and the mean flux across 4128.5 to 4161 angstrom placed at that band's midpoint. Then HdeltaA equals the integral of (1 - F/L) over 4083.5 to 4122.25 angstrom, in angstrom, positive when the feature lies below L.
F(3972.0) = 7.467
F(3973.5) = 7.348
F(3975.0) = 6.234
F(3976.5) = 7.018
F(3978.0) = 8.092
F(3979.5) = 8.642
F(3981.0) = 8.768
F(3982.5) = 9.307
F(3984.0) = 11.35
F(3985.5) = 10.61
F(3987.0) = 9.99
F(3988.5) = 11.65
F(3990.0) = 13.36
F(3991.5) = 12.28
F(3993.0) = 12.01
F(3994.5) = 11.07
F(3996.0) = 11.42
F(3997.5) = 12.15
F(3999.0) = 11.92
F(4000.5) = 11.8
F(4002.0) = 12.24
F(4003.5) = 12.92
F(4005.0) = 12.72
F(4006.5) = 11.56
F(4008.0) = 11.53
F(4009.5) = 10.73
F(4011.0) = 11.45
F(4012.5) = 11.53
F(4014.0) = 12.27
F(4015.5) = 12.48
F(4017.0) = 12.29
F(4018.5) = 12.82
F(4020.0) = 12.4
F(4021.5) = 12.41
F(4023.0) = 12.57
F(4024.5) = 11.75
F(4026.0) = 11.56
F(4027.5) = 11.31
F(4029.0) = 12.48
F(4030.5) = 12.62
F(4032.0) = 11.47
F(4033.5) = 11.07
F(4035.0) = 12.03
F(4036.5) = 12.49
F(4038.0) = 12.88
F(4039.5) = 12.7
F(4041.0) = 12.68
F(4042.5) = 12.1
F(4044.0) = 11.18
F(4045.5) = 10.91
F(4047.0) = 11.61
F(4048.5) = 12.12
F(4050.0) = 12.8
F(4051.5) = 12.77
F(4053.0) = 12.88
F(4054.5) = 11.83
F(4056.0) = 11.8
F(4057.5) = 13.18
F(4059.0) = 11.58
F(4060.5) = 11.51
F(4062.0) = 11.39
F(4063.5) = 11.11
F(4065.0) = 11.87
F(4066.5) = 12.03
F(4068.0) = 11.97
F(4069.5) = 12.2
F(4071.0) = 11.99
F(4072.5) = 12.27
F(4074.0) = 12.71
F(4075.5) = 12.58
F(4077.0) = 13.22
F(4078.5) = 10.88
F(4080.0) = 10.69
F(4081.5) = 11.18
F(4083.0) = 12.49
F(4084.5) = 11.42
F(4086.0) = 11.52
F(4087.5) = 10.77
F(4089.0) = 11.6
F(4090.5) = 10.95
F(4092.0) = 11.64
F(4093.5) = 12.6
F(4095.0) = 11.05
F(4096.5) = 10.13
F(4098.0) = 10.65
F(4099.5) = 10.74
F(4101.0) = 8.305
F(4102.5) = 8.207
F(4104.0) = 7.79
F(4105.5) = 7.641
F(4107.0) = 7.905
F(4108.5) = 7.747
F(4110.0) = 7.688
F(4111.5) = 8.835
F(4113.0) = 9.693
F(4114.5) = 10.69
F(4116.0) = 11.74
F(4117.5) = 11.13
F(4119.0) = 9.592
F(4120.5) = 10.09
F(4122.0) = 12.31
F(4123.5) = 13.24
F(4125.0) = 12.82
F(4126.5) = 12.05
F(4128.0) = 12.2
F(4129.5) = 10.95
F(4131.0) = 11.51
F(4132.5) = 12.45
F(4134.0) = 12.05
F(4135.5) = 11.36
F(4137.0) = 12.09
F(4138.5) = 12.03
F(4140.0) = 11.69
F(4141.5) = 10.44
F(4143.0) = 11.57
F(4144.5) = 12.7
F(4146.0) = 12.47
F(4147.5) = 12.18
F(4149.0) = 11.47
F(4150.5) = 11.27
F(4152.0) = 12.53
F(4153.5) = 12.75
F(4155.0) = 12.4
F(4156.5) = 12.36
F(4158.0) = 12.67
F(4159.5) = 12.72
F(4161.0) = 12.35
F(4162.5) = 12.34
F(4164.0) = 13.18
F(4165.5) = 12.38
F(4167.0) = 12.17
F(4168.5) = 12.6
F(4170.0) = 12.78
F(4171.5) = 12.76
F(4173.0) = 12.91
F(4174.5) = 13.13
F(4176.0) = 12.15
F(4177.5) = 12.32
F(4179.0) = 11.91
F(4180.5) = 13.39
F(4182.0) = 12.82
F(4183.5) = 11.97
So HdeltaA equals 6.2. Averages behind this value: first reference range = 12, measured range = 10.1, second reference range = 12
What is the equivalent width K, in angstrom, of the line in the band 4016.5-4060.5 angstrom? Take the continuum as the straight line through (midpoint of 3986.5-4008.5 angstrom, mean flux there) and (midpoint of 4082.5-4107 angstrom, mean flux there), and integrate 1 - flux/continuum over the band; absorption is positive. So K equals -3.4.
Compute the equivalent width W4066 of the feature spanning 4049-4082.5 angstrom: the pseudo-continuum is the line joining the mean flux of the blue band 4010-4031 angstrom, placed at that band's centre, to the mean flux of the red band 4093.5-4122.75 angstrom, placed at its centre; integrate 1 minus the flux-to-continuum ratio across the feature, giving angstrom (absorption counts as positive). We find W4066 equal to -3.7 angstrom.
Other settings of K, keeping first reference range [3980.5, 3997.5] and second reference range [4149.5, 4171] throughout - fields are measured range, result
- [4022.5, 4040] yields -0.9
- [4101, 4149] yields 5.6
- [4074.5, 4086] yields 0.1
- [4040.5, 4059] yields -0.8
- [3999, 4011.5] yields -0.7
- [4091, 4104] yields 1.8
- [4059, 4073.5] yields -0.1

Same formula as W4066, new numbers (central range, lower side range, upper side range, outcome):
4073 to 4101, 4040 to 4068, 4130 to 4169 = 1.4 angstrom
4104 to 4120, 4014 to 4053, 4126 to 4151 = 3.6 angstrom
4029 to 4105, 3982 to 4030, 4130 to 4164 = 2.1 angstrom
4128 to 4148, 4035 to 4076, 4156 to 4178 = 1.0 angstrom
